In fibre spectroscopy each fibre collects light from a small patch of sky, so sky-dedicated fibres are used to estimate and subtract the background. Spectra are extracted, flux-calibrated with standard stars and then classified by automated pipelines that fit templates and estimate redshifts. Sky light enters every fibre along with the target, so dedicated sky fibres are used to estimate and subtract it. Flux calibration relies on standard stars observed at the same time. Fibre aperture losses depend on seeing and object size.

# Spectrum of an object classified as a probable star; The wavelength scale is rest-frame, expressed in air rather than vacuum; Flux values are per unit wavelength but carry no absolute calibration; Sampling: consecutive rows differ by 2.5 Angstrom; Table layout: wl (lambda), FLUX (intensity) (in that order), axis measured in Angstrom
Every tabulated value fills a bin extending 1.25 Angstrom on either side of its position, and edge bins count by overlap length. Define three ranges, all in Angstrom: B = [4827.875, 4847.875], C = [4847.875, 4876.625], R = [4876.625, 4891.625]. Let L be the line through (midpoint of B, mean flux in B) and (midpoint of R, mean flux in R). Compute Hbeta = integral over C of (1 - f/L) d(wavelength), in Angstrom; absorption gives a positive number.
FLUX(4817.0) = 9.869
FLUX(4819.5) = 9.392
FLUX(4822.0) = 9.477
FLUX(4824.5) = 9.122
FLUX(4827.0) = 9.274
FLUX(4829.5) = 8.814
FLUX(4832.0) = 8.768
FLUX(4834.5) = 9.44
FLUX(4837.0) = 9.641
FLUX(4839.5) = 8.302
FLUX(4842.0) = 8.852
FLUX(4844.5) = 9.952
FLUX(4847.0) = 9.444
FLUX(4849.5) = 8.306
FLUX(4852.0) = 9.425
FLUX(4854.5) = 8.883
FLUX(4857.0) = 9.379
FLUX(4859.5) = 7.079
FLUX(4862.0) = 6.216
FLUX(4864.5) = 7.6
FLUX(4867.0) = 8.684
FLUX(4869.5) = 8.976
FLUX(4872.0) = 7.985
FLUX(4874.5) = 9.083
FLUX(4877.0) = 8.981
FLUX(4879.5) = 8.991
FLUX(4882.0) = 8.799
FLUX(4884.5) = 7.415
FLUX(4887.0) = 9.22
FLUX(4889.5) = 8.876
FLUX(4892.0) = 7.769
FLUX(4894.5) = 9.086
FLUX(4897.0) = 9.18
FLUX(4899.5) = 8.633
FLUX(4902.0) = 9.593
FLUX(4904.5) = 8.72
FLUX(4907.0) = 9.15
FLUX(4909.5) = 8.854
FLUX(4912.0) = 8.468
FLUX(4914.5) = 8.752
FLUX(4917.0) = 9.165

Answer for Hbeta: 1.68 Angstrom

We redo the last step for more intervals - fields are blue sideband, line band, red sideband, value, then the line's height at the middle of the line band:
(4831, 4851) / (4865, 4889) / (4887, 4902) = 0.7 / 8.91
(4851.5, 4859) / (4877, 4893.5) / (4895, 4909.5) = 0.9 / 9.02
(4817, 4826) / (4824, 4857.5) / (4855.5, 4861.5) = -1.7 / 8.68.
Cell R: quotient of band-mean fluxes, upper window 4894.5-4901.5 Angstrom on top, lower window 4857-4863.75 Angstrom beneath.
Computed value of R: 1.25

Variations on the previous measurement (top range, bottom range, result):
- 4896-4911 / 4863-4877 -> 1.06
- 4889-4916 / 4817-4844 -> 0.96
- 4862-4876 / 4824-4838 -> 0.90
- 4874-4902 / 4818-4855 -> 0.96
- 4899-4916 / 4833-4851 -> 0.97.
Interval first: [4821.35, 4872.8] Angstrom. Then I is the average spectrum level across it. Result 8.74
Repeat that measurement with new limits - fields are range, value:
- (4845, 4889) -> 8.53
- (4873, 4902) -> 8.76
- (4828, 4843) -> 8.98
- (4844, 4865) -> 8.45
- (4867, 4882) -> 8.79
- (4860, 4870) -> 7.73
